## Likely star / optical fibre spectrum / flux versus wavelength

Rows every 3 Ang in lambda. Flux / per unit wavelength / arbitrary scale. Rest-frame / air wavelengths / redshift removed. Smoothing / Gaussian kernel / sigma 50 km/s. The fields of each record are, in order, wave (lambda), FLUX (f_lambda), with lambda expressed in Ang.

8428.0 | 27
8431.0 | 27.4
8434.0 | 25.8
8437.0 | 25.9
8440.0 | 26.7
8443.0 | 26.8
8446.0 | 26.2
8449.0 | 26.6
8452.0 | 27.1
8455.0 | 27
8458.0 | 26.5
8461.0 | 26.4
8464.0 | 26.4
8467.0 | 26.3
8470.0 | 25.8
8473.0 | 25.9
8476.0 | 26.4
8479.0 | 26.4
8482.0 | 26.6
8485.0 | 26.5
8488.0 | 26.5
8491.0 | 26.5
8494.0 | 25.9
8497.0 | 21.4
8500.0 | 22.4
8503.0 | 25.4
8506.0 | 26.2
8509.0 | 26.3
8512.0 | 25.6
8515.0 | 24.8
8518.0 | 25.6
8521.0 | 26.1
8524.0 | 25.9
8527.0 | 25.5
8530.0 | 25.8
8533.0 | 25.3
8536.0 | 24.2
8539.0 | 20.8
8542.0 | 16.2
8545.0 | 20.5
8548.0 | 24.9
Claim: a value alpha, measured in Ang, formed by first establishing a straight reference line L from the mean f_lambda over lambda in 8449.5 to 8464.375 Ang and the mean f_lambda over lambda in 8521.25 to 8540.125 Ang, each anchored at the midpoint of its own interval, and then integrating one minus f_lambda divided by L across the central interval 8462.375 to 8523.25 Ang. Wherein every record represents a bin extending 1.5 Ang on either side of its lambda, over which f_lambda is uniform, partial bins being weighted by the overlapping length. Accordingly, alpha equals 0.2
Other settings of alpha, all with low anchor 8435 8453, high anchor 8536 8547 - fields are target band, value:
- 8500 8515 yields -2.07 Ang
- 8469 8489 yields -1.74 Ang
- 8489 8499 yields -0.58 Ang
